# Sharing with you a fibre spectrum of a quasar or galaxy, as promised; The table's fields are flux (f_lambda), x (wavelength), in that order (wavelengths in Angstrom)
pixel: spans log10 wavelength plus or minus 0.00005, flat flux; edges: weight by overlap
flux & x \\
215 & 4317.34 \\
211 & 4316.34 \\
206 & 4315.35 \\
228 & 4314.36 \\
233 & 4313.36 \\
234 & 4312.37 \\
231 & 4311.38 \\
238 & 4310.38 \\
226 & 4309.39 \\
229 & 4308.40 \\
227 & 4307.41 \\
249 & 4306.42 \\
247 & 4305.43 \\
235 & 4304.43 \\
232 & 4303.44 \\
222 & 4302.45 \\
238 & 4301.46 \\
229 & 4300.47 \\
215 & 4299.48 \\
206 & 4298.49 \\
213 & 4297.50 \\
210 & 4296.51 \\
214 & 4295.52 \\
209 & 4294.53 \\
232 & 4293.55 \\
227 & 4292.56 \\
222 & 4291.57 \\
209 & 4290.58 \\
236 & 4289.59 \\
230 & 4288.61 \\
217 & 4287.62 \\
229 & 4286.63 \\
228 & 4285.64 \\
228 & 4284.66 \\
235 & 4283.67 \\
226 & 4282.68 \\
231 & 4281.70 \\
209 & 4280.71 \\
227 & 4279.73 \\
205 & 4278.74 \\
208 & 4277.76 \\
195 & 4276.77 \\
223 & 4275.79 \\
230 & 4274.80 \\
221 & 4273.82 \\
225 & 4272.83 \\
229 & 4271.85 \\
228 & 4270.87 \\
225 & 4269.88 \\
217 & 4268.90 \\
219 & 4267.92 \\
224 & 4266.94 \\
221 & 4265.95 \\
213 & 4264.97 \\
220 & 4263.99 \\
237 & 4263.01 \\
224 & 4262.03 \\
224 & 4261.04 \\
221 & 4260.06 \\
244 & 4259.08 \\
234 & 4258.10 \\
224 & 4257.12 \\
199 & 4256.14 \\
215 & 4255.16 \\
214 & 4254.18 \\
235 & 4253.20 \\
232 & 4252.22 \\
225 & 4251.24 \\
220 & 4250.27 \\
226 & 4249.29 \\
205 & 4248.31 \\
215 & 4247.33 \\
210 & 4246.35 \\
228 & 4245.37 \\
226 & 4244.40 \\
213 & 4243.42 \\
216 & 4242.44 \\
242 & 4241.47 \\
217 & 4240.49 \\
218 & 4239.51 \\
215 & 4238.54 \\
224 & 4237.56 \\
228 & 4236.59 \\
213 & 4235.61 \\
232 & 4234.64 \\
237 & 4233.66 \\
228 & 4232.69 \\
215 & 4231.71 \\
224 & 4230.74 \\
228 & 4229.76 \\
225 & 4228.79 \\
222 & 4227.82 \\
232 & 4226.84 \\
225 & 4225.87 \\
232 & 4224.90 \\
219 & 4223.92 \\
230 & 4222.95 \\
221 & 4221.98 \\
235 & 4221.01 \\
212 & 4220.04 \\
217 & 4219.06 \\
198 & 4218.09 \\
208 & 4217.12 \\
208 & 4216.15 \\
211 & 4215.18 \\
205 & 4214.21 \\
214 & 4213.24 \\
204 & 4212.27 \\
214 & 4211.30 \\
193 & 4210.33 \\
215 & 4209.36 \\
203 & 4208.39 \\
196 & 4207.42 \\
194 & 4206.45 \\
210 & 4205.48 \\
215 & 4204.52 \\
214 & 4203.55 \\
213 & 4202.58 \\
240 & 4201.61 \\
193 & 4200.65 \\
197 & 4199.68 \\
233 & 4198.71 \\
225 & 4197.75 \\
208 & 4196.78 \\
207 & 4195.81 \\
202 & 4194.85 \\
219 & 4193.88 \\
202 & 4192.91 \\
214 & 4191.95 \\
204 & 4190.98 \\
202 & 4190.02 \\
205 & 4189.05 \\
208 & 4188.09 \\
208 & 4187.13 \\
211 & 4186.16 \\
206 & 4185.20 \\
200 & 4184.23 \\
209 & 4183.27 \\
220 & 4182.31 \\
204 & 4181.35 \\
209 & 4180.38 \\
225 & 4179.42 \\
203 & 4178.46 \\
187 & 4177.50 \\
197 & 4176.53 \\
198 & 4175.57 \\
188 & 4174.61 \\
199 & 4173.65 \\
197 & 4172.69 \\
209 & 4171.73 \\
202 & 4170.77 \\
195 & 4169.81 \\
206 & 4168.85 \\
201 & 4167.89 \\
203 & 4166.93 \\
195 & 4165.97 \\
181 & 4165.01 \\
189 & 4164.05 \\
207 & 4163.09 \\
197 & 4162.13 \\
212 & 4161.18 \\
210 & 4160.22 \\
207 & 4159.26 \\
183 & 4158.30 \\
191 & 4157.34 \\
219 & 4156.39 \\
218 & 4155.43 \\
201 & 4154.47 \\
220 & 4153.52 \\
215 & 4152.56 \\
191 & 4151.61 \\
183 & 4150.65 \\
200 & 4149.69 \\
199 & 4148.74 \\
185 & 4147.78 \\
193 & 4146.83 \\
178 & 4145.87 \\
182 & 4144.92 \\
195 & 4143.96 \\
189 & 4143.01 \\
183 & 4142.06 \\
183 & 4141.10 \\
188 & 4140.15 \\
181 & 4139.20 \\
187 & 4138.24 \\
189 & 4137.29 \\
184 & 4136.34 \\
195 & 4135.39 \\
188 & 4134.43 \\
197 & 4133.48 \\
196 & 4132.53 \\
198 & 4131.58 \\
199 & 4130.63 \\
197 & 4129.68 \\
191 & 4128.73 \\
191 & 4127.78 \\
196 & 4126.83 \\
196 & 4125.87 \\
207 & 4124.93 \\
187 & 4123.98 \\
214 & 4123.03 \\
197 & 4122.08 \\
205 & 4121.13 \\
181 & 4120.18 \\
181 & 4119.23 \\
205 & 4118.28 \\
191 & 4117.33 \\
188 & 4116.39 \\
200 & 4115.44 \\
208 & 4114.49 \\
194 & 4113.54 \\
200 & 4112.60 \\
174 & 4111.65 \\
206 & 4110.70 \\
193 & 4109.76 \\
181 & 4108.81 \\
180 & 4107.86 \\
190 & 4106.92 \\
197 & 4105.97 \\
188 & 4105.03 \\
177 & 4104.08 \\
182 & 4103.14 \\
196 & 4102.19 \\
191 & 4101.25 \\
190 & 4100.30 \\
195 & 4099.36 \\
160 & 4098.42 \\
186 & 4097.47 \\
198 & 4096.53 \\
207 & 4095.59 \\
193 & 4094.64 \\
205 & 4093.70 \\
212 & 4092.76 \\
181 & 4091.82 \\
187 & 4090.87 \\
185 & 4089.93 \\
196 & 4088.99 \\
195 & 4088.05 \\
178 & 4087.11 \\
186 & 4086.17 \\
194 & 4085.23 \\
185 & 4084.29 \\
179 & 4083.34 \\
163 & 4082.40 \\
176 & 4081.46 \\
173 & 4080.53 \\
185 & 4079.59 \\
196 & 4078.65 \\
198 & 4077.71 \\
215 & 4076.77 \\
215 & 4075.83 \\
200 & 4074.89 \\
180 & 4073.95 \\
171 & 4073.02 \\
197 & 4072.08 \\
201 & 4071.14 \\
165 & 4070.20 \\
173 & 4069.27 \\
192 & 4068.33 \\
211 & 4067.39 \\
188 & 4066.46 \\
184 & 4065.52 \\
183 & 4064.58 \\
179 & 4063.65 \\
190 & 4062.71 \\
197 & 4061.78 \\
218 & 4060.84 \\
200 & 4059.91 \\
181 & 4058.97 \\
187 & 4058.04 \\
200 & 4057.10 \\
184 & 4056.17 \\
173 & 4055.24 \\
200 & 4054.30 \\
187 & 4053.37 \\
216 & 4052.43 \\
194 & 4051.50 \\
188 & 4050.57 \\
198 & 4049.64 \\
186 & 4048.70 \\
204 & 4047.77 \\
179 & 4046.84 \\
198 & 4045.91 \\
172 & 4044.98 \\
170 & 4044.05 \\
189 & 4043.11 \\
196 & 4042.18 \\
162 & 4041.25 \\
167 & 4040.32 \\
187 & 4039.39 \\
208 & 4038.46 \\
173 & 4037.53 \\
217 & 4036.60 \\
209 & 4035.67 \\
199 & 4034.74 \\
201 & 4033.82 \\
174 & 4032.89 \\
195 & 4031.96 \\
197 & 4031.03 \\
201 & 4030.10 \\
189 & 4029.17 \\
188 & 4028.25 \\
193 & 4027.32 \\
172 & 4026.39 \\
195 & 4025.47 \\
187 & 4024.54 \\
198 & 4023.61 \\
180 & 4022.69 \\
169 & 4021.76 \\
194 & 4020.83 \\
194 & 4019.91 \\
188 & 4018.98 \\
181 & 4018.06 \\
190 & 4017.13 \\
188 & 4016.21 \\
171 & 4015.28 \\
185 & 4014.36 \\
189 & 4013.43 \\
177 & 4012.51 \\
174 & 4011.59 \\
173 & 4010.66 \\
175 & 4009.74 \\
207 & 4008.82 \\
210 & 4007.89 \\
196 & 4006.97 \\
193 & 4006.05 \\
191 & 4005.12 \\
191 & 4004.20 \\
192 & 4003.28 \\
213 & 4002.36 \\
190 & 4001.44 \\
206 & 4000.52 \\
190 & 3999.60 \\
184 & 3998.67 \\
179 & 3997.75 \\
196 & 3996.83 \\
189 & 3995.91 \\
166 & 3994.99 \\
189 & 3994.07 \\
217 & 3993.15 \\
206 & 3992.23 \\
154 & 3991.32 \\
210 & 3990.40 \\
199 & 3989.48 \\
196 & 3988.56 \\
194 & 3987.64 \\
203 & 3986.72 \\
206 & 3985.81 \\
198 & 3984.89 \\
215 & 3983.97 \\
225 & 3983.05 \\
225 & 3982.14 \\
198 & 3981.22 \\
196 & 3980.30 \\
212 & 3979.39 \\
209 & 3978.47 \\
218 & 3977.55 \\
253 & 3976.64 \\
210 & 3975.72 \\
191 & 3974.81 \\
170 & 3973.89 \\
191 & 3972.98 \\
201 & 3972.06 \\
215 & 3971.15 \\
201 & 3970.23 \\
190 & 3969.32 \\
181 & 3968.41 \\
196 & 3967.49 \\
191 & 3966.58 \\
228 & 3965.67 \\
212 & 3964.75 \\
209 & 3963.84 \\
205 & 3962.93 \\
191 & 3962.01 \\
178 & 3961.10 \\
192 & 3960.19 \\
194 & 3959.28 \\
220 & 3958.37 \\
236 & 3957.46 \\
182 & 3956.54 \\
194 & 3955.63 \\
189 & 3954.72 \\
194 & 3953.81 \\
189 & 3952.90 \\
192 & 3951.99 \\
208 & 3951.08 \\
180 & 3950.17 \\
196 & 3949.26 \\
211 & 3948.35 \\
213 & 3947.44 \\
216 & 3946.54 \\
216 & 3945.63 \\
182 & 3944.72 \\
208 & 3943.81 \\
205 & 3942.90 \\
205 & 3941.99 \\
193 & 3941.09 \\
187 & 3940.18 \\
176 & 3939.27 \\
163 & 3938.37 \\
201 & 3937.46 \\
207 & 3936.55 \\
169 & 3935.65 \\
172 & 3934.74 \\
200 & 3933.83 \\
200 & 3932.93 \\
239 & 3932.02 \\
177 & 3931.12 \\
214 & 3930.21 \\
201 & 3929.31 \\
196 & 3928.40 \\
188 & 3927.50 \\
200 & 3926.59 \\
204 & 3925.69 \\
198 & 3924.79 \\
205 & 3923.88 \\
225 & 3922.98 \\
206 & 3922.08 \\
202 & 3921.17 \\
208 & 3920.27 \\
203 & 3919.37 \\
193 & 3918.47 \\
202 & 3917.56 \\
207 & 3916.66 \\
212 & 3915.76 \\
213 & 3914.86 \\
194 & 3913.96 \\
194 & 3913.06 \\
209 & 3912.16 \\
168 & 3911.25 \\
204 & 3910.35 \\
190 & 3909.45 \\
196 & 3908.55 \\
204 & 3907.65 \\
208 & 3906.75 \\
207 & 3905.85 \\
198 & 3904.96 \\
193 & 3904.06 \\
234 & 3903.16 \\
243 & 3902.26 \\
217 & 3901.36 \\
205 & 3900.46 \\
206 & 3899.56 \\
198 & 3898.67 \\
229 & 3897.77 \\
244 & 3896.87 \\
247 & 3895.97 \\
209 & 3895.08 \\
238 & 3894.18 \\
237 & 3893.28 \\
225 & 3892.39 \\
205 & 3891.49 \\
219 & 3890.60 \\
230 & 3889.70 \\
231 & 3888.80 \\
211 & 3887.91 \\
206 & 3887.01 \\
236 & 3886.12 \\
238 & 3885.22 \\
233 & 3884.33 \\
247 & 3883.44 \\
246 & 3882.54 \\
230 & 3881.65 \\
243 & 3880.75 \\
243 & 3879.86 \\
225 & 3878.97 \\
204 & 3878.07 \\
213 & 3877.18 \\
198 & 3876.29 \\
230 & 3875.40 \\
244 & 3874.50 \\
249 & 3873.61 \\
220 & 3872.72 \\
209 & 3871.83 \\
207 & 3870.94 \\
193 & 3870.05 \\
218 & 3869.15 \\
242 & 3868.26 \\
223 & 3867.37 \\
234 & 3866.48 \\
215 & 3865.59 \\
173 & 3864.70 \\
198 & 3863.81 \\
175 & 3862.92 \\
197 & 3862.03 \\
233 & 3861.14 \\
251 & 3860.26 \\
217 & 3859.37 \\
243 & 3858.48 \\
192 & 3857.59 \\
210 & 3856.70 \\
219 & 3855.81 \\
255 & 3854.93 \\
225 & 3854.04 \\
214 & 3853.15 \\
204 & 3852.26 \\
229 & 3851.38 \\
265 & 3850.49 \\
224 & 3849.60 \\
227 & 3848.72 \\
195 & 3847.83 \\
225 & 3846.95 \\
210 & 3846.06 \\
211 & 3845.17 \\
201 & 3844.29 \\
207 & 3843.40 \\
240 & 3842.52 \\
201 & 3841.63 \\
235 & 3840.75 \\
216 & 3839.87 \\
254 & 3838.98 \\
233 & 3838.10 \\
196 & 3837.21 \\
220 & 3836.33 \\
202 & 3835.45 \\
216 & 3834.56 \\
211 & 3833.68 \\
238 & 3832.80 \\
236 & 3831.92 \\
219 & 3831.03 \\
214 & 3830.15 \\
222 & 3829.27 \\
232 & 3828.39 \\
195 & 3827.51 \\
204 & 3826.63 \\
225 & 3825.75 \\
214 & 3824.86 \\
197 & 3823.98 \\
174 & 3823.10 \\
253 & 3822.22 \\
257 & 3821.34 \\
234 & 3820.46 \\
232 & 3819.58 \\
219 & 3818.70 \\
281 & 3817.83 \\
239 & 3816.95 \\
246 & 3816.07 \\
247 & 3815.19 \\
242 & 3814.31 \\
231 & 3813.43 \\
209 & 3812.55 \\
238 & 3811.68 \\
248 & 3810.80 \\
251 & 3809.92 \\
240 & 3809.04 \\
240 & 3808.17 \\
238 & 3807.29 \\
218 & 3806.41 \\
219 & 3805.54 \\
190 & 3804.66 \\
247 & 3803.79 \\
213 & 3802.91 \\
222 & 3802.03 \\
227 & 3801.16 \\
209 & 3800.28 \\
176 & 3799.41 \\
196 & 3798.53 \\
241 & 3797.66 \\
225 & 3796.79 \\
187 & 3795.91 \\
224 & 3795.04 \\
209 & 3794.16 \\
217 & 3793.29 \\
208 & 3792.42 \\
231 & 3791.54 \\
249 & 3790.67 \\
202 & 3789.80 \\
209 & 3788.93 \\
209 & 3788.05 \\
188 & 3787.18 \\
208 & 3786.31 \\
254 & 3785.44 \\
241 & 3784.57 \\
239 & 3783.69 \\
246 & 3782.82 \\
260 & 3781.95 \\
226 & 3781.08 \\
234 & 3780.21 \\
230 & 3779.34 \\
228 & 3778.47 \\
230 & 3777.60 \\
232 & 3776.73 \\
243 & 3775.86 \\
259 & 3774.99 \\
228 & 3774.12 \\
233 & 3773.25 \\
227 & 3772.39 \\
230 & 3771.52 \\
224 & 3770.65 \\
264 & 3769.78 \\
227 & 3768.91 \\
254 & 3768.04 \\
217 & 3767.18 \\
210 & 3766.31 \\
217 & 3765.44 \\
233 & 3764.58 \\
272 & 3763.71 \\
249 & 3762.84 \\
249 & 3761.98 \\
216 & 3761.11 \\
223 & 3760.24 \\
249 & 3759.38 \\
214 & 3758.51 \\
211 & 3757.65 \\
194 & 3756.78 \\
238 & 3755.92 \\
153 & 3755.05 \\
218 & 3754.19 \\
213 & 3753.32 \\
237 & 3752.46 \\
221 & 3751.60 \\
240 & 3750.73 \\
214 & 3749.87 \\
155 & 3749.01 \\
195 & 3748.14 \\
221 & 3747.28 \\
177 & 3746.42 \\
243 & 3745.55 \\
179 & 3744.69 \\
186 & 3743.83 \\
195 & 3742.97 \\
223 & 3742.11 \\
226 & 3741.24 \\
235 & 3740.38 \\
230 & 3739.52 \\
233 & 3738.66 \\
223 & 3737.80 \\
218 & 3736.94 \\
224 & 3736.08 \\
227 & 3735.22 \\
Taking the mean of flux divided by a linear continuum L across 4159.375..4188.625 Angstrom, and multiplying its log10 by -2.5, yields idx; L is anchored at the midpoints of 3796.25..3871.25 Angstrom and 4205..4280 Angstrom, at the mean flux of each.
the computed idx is 0.09 mag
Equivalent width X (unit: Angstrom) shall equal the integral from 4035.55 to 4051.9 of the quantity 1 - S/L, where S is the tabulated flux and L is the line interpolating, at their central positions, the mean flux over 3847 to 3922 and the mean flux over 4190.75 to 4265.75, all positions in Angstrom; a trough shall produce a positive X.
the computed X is 2.20 Angstrom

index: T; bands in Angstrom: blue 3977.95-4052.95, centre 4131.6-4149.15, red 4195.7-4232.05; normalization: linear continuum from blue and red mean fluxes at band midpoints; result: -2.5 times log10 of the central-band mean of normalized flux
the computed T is 0.098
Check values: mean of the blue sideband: 192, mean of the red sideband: 215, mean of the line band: 189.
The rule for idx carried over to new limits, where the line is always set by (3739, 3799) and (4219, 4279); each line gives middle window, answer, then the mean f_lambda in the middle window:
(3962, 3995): 0.10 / 203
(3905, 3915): 0.12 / 198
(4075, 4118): 0.17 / 191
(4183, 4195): 0.08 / 207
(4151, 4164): 0.09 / 205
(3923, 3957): 0.13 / 197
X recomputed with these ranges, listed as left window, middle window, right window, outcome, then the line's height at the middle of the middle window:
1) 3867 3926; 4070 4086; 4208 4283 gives 2.2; 218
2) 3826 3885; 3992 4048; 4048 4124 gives 2.9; 199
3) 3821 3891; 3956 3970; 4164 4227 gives 1.1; 217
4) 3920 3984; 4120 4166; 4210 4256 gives 3.9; 214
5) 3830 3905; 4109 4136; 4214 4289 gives 3.2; 222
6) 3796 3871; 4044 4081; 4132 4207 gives 3.0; 208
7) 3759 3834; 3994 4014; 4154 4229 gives 2.6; 217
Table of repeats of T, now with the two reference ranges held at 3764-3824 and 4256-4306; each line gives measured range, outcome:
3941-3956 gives 0.14 mag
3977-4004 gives 0.14 mag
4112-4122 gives 0.15 mag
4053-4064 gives 0.18 mag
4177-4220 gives 0.08 mag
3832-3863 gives 0.03 mag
